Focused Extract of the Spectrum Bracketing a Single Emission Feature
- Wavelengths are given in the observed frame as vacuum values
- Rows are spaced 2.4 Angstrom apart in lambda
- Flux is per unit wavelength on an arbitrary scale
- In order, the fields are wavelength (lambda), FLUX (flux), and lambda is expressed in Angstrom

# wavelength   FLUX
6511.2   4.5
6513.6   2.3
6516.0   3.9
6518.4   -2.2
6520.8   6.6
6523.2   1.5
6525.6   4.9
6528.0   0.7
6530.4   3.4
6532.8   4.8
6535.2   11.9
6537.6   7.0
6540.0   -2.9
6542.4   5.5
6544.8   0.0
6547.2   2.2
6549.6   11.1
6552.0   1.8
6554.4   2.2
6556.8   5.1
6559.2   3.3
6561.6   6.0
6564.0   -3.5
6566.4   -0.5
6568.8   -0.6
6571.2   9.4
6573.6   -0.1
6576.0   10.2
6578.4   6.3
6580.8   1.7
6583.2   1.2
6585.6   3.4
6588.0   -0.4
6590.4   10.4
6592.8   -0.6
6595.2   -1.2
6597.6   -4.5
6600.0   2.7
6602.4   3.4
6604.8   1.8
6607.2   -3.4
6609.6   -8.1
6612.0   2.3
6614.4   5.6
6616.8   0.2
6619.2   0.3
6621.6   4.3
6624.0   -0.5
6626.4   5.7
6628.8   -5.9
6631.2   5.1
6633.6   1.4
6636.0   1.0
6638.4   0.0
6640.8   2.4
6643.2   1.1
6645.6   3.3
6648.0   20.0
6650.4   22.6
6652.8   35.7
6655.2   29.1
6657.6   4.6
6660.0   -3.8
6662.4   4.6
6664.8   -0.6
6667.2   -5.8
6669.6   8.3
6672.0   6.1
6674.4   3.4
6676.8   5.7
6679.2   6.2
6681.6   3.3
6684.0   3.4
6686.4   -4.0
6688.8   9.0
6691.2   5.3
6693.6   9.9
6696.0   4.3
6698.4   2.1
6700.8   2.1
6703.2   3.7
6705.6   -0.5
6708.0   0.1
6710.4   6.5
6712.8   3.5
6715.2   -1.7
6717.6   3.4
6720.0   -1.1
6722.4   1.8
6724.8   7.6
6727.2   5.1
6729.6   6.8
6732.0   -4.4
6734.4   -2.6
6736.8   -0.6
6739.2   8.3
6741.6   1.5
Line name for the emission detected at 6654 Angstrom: [O II]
